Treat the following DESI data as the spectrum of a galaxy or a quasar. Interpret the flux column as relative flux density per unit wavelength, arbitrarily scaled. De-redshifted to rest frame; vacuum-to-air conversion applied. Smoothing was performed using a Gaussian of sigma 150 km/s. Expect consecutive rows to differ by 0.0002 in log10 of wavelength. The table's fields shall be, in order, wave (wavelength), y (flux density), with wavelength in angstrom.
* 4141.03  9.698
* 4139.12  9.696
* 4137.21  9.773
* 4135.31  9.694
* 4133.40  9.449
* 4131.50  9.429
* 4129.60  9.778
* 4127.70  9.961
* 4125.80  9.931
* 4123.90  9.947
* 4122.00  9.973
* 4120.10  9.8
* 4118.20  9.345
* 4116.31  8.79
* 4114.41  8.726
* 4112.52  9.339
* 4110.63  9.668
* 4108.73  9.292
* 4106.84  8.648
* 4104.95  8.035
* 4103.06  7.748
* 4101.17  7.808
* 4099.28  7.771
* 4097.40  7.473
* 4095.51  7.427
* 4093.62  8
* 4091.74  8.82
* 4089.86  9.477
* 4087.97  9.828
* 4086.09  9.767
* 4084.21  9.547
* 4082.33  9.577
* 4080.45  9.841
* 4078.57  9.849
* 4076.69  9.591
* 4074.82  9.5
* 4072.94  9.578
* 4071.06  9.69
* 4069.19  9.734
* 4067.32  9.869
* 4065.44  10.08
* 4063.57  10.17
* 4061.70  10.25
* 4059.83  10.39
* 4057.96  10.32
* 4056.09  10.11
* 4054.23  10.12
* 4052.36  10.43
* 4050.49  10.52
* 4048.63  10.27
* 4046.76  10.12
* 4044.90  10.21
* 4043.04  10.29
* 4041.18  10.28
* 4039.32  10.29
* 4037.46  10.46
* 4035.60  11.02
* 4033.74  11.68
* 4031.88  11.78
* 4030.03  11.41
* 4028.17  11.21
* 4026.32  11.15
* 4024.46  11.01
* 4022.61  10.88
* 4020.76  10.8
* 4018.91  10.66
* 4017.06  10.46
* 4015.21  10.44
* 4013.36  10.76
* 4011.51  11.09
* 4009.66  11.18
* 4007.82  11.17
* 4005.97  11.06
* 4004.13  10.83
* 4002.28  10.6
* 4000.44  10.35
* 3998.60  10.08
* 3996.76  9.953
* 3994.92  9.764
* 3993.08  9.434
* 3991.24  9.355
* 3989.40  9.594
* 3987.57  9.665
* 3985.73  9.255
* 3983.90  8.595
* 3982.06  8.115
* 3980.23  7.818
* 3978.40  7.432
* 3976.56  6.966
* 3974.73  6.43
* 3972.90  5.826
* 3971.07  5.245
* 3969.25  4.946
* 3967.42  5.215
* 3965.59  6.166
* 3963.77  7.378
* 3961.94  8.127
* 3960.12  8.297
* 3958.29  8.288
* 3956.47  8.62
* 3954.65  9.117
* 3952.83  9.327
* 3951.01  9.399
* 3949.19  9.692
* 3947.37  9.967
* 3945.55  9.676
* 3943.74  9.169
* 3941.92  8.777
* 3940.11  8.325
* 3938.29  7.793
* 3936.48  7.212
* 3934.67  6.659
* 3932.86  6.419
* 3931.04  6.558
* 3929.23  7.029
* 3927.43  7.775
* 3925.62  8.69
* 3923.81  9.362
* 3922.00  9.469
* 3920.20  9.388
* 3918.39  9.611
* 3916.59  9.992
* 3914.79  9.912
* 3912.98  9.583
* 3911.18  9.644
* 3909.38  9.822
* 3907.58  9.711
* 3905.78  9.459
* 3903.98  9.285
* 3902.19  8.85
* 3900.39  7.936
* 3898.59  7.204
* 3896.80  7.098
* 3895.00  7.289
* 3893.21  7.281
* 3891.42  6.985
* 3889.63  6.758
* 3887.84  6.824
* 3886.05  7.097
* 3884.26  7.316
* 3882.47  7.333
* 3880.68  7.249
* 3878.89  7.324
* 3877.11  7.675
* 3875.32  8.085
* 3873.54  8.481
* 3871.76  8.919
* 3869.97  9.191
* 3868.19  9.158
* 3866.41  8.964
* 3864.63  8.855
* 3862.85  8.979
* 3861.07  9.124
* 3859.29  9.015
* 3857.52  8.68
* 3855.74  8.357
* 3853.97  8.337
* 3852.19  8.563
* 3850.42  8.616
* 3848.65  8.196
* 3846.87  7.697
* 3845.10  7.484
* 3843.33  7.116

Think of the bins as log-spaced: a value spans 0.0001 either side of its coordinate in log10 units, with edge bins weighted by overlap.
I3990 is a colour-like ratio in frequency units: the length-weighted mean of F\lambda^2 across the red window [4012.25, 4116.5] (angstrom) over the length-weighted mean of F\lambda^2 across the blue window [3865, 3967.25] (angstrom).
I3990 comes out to 1.27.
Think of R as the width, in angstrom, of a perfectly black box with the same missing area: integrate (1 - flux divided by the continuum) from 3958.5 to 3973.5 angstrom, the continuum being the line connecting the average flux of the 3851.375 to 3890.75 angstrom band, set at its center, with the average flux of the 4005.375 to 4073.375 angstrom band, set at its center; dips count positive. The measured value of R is 4.76 angstrom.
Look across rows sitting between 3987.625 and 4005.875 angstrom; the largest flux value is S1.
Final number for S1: 10.83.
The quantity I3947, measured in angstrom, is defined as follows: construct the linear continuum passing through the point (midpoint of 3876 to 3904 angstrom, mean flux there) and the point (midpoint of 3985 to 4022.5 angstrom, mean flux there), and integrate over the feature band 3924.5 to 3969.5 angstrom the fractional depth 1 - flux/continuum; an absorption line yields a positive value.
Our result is 4.4 angstrom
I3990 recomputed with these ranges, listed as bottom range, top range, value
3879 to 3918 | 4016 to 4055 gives 1.40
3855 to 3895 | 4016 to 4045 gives 1.46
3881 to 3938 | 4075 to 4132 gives 1.23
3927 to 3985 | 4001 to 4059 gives 1.45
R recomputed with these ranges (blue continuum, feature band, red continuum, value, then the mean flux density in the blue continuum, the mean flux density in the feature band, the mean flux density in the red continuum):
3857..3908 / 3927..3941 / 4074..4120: 1.88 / 8.12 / 7.2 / 8.93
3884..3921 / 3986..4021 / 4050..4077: -3.38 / 8.45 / 10.4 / 10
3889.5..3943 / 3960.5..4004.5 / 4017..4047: 7.30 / 8.35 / 8.19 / 10.8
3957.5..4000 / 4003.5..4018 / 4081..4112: -4.85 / 7.94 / 10.9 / 8.7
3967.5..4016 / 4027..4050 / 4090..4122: -4.95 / 9.01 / 10.8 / 8.61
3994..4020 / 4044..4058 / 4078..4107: -0.92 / 10.6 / 10.3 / 8.71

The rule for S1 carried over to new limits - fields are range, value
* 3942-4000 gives 10.08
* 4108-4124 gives 9.973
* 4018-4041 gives 11.78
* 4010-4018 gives 11.09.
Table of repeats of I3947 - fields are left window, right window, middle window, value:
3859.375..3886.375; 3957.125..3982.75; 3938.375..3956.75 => -5.00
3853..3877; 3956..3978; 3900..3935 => -4.81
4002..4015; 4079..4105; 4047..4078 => -1.80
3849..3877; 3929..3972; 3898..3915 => -1.81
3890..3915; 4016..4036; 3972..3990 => 3.93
